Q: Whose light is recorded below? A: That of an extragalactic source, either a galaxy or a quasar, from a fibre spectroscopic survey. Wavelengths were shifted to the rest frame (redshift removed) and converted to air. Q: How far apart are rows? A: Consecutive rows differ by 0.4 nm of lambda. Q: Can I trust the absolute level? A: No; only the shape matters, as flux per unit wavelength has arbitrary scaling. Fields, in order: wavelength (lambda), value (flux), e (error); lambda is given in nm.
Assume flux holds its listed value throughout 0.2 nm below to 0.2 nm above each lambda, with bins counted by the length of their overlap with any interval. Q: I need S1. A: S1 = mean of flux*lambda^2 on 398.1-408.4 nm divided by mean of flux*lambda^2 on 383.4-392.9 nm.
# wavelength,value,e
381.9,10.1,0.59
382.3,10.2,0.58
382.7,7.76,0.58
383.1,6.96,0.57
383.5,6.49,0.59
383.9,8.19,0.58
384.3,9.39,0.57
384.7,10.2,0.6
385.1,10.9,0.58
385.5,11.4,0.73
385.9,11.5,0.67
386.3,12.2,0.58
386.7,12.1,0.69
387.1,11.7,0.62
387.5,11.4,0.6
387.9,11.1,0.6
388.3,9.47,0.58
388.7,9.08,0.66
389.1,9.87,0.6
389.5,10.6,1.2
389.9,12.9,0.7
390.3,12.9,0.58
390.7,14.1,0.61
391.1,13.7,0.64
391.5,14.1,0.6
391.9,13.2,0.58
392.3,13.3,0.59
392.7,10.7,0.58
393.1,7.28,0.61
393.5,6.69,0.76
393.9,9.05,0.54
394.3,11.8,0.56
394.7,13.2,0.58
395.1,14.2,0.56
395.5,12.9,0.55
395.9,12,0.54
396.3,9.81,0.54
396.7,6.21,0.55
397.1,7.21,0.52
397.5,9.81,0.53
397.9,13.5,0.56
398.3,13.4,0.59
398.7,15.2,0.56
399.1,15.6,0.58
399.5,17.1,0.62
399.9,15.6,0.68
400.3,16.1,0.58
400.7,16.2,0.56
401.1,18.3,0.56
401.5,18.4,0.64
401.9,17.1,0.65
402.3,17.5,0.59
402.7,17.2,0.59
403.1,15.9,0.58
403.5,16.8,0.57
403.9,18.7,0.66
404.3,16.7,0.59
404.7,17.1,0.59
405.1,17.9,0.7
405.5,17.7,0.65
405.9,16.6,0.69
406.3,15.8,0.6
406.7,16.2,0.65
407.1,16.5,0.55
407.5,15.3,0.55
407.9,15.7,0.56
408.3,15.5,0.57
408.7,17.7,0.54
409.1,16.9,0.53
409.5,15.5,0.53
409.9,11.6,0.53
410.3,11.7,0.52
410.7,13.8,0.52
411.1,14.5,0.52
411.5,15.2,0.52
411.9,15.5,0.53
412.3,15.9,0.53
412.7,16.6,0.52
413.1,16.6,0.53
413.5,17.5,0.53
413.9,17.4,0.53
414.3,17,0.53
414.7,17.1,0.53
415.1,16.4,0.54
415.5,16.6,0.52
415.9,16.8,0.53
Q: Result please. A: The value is 1.58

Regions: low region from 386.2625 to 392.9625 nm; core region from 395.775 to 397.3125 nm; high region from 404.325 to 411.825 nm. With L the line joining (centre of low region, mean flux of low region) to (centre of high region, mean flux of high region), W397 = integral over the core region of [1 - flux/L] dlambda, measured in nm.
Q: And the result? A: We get 0.53 nm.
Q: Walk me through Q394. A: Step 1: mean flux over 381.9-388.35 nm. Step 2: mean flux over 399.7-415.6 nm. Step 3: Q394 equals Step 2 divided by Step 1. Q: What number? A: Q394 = 1.62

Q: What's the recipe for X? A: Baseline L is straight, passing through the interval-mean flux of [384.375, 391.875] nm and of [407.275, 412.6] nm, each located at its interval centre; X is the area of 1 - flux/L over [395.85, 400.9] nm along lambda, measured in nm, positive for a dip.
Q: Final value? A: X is 0.129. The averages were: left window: 11.6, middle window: 12.9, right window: 15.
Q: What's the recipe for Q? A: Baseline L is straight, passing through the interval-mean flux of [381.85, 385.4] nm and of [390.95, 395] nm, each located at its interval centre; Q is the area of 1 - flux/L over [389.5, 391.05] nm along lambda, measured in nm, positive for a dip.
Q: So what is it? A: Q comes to -0.34 nm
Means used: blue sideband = 8.93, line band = 13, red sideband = 11.3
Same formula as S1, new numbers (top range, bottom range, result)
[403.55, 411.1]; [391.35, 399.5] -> 1.46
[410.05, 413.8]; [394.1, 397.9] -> 1.51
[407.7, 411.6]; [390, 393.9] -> 1.39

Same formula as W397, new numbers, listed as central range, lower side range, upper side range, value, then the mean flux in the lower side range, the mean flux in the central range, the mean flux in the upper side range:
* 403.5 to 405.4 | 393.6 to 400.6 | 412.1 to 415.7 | -0.42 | 12.5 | 17.5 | 16.8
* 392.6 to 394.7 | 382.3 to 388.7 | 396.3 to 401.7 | 0.50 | 10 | 9.42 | 13.9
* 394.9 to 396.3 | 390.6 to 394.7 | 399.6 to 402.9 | 0.08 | 11.4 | 12.6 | 17.1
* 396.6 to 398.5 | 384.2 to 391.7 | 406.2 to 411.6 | 0.43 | 11.5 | 10.2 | 15.1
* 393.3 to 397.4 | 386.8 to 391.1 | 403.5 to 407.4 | 0.99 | 11.4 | 10.3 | 17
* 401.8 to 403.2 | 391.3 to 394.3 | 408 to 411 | -0.43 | 10.7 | 17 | 14.7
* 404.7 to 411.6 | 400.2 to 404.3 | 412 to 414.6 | 0.57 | 17.2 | 15.6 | 16.8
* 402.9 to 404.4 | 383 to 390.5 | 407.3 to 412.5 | -0.36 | 10.5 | 17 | 15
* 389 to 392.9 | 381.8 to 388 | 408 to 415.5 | -0.43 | 10.1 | 12.6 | 15.7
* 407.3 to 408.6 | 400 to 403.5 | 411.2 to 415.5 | 0.08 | 17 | 15.7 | 16.5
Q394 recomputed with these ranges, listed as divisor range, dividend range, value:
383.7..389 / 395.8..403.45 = 1.35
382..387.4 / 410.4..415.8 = 1.62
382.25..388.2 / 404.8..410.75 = 1.56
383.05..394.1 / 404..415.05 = 1.49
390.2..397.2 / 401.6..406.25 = 1.52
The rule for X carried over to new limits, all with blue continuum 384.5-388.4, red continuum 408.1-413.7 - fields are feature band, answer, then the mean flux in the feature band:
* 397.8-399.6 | -0.22 nm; 14.9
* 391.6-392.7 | -0.06 nm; 12.9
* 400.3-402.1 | -0.48 nm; 17.3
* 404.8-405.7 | -0.21 nm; 17.7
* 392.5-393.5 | 0.31 nm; 8.53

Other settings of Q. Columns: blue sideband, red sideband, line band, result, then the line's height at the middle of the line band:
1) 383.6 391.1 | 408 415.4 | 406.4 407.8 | -0.11 nm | 14.8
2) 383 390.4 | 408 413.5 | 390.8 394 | 0.11 nm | 11.6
